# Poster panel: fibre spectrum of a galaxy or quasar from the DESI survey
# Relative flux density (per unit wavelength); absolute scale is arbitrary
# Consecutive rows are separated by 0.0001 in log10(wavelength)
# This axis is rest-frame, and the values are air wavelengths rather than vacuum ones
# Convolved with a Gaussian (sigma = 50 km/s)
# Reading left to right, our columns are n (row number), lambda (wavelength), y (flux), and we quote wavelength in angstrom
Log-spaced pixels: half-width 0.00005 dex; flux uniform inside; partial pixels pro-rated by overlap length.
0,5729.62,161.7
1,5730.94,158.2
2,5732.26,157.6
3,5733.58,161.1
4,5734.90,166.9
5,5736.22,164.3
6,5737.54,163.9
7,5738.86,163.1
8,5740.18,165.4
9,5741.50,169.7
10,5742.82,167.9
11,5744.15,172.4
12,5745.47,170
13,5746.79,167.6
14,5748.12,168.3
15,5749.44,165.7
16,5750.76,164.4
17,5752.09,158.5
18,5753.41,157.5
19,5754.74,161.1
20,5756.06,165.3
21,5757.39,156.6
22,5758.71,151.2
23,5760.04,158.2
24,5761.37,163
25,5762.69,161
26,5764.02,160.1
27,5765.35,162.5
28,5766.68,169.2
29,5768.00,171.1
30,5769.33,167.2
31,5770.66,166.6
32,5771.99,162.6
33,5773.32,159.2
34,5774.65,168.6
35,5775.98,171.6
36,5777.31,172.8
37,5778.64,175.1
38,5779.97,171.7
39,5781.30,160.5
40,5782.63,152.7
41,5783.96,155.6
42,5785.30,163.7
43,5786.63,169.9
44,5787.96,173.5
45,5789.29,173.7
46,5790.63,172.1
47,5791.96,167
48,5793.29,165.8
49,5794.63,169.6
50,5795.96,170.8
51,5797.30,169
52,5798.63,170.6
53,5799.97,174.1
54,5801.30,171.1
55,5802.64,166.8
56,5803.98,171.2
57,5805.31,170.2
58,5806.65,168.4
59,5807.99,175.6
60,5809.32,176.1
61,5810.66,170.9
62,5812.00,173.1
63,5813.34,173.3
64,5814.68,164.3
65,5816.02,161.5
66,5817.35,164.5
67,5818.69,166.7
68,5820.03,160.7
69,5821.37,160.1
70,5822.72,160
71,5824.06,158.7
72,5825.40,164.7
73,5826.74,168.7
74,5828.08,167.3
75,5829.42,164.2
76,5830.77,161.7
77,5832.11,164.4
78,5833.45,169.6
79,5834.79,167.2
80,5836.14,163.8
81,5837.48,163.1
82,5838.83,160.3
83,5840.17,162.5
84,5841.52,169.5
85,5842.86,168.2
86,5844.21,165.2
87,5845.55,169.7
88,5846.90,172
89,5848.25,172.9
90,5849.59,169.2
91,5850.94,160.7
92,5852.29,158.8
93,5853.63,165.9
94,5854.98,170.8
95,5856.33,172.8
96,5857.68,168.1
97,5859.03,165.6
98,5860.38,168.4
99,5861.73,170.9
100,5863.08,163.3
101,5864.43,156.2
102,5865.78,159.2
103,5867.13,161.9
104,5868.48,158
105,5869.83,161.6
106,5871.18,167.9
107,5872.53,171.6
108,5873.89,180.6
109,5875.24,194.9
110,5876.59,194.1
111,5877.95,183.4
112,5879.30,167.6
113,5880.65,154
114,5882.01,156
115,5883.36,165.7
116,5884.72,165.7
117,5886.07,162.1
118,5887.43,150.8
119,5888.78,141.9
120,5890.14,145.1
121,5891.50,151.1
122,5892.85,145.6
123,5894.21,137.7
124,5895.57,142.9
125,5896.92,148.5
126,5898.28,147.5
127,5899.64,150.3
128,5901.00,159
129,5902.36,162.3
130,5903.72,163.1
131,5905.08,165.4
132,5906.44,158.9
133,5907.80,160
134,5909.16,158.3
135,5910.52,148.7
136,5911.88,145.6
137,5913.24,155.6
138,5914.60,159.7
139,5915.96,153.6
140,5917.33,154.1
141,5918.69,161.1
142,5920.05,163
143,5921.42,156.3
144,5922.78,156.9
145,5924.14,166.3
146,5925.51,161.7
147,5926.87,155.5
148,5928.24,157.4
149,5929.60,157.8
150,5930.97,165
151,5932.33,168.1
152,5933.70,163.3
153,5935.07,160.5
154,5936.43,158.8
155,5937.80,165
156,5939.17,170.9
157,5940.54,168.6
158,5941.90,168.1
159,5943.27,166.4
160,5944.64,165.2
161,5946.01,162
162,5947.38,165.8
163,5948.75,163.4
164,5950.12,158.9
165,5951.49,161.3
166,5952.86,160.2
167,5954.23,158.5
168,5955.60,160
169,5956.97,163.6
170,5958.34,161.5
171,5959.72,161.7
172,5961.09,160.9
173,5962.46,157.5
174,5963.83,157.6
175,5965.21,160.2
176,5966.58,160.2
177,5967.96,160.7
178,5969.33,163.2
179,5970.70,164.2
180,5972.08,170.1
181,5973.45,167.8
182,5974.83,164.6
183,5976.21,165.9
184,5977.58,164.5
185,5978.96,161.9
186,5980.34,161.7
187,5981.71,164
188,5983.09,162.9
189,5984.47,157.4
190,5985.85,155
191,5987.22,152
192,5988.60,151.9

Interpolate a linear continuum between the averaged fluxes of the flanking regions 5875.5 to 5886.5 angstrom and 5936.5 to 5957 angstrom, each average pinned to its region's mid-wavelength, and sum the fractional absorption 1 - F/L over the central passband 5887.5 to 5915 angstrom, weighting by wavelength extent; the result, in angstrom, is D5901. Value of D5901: 2.6 angstrom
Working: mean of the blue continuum 170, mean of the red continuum 164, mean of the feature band 152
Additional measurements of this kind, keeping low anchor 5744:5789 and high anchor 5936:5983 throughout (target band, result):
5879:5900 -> 1.5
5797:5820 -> -0.7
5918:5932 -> 0.3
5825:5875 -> -0.7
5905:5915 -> 0.5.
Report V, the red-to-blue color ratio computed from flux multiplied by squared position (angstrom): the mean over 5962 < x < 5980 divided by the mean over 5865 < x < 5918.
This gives 1.1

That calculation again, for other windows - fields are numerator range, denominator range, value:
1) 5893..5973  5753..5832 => 1.01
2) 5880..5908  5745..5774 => 0.99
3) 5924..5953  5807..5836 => 1.02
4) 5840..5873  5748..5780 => 1.04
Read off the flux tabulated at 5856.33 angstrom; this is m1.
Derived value 172.8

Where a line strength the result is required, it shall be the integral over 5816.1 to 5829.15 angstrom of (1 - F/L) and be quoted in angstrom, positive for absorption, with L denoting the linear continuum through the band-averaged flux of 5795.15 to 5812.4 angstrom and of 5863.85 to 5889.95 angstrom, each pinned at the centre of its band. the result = 0.5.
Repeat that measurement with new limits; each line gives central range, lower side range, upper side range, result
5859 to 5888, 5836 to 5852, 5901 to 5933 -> -0.7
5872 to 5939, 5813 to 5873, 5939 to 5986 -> 1.8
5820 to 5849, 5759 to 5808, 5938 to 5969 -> 0.1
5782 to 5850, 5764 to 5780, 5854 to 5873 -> -0.2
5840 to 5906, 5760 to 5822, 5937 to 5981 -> 1.0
